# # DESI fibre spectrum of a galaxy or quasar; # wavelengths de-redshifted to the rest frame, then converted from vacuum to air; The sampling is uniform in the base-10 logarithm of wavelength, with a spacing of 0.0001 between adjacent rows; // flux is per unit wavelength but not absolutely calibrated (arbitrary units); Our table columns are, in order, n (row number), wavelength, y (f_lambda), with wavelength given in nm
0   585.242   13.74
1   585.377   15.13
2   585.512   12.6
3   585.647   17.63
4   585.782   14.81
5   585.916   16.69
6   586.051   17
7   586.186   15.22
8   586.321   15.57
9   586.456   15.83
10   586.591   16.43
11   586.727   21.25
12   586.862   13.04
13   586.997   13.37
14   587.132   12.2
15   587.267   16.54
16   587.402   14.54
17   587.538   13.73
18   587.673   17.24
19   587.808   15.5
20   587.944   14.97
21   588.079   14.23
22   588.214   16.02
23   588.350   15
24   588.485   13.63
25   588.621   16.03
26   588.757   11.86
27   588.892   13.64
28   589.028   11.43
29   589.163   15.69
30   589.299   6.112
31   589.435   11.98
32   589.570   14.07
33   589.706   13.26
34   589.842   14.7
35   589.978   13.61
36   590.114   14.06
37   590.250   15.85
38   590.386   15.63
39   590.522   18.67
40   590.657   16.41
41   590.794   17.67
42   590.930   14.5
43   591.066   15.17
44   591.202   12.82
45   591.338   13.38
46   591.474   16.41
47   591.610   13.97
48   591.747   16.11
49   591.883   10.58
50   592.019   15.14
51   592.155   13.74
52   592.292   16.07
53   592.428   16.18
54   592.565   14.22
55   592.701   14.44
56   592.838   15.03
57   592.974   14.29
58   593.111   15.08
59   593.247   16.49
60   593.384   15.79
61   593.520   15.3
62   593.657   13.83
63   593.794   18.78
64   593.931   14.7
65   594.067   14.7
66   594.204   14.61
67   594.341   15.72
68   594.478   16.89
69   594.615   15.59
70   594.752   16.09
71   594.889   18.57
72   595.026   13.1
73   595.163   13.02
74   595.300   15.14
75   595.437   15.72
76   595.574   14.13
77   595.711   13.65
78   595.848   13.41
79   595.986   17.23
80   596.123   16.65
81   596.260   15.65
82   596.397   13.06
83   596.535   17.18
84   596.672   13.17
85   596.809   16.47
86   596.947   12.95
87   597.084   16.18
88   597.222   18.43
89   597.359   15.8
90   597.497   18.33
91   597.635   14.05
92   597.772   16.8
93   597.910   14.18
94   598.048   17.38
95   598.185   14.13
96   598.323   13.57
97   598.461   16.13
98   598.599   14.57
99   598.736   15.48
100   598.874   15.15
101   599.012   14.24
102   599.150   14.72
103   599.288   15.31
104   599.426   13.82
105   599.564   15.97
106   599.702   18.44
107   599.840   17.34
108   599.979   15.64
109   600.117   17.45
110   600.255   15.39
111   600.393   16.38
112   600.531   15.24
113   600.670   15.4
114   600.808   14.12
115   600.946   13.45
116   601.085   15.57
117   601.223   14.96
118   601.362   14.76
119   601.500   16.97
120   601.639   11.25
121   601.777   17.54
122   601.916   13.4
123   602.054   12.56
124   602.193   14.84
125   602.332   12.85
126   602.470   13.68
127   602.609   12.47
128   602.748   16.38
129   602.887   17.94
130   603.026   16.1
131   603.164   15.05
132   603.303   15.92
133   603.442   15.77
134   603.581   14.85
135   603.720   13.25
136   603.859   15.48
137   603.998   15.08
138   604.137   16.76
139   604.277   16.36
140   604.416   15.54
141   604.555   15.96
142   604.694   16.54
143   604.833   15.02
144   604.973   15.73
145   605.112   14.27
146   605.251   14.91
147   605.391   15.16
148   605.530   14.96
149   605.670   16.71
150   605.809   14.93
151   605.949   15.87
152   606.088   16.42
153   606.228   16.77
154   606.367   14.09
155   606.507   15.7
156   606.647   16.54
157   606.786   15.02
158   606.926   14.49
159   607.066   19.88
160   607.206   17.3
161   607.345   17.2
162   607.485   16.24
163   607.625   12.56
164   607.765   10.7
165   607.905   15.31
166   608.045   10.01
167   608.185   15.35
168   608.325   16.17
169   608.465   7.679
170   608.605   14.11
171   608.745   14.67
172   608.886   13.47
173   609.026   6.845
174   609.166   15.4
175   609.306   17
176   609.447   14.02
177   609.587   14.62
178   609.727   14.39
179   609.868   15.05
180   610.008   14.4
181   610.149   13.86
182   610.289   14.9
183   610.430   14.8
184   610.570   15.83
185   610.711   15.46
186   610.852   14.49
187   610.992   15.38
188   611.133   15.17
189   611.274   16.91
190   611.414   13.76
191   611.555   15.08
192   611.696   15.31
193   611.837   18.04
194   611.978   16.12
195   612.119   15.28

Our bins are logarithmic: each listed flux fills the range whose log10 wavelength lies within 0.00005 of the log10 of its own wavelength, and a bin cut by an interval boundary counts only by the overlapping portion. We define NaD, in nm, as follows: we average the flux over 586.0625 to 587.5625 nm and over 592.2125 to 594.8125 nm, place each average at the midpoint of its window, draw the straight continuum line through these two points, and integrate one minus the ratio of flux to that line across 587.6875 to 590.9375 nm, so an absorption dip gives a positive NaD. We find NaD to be 0.21 nm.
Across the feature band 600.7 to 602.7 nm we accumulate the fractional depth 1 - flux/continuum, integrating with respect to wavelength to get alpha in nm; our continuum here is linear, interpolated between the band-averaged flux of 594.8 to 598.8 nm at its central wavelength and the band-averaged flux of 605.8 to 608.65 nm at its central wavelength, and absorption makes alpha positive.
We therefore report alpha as 0.12 nm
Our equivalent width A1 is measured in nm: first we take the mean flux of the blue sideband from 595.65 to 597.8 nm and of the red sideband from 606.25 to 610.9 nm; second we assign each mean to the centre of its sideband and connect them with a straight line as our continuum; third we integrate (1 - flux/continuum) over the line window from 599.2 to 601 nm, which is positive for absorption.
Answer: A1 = -0.053 nm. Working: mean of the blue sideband 15.5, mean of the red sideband 14.5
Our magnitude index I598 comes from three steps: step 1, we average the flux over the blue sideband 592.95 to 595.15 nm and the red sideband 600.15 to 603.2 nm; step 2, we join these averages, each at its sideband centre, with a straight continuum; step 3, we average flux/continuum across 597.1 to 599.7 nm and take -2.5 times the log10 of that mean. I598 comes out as -0.03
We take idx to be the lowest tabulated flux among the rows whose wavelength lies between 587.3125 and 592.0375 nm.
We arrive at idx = 6.112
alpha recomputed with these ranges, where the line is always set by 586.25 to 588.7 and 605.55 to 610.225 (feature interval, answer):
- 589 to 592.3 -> 0.19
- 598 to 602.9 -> -0.07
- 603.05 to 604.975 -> -0.10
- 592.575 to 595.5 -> -0.06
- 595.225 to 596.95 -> 0.00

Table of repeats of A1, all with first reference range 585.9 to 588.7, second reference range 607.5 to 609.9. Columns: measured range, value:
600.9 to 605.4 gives -0.37 nm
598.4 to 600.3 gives -0.19 nm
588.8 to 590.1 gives 0.21 nm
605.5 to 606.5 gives -0.15 nm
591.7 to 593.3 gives 0.02 nm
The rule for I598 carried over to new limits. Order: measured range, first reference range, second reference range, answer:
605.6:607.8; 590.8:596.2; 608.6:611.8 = -0.07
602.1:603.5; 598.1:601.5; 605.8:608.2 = 0.02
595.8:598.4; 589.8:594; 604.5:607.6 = -0.01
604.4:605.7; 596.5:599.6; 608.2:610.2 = -0.08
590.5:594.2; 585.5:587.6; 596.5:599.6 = 0.02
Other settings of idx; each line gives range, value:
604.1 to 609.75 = 6.845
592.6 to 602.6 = 11.25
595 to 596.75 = 13.02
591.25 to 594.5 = 10.58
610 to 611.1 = 13.86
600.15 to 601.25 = 13.45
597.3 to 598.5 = 13.57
